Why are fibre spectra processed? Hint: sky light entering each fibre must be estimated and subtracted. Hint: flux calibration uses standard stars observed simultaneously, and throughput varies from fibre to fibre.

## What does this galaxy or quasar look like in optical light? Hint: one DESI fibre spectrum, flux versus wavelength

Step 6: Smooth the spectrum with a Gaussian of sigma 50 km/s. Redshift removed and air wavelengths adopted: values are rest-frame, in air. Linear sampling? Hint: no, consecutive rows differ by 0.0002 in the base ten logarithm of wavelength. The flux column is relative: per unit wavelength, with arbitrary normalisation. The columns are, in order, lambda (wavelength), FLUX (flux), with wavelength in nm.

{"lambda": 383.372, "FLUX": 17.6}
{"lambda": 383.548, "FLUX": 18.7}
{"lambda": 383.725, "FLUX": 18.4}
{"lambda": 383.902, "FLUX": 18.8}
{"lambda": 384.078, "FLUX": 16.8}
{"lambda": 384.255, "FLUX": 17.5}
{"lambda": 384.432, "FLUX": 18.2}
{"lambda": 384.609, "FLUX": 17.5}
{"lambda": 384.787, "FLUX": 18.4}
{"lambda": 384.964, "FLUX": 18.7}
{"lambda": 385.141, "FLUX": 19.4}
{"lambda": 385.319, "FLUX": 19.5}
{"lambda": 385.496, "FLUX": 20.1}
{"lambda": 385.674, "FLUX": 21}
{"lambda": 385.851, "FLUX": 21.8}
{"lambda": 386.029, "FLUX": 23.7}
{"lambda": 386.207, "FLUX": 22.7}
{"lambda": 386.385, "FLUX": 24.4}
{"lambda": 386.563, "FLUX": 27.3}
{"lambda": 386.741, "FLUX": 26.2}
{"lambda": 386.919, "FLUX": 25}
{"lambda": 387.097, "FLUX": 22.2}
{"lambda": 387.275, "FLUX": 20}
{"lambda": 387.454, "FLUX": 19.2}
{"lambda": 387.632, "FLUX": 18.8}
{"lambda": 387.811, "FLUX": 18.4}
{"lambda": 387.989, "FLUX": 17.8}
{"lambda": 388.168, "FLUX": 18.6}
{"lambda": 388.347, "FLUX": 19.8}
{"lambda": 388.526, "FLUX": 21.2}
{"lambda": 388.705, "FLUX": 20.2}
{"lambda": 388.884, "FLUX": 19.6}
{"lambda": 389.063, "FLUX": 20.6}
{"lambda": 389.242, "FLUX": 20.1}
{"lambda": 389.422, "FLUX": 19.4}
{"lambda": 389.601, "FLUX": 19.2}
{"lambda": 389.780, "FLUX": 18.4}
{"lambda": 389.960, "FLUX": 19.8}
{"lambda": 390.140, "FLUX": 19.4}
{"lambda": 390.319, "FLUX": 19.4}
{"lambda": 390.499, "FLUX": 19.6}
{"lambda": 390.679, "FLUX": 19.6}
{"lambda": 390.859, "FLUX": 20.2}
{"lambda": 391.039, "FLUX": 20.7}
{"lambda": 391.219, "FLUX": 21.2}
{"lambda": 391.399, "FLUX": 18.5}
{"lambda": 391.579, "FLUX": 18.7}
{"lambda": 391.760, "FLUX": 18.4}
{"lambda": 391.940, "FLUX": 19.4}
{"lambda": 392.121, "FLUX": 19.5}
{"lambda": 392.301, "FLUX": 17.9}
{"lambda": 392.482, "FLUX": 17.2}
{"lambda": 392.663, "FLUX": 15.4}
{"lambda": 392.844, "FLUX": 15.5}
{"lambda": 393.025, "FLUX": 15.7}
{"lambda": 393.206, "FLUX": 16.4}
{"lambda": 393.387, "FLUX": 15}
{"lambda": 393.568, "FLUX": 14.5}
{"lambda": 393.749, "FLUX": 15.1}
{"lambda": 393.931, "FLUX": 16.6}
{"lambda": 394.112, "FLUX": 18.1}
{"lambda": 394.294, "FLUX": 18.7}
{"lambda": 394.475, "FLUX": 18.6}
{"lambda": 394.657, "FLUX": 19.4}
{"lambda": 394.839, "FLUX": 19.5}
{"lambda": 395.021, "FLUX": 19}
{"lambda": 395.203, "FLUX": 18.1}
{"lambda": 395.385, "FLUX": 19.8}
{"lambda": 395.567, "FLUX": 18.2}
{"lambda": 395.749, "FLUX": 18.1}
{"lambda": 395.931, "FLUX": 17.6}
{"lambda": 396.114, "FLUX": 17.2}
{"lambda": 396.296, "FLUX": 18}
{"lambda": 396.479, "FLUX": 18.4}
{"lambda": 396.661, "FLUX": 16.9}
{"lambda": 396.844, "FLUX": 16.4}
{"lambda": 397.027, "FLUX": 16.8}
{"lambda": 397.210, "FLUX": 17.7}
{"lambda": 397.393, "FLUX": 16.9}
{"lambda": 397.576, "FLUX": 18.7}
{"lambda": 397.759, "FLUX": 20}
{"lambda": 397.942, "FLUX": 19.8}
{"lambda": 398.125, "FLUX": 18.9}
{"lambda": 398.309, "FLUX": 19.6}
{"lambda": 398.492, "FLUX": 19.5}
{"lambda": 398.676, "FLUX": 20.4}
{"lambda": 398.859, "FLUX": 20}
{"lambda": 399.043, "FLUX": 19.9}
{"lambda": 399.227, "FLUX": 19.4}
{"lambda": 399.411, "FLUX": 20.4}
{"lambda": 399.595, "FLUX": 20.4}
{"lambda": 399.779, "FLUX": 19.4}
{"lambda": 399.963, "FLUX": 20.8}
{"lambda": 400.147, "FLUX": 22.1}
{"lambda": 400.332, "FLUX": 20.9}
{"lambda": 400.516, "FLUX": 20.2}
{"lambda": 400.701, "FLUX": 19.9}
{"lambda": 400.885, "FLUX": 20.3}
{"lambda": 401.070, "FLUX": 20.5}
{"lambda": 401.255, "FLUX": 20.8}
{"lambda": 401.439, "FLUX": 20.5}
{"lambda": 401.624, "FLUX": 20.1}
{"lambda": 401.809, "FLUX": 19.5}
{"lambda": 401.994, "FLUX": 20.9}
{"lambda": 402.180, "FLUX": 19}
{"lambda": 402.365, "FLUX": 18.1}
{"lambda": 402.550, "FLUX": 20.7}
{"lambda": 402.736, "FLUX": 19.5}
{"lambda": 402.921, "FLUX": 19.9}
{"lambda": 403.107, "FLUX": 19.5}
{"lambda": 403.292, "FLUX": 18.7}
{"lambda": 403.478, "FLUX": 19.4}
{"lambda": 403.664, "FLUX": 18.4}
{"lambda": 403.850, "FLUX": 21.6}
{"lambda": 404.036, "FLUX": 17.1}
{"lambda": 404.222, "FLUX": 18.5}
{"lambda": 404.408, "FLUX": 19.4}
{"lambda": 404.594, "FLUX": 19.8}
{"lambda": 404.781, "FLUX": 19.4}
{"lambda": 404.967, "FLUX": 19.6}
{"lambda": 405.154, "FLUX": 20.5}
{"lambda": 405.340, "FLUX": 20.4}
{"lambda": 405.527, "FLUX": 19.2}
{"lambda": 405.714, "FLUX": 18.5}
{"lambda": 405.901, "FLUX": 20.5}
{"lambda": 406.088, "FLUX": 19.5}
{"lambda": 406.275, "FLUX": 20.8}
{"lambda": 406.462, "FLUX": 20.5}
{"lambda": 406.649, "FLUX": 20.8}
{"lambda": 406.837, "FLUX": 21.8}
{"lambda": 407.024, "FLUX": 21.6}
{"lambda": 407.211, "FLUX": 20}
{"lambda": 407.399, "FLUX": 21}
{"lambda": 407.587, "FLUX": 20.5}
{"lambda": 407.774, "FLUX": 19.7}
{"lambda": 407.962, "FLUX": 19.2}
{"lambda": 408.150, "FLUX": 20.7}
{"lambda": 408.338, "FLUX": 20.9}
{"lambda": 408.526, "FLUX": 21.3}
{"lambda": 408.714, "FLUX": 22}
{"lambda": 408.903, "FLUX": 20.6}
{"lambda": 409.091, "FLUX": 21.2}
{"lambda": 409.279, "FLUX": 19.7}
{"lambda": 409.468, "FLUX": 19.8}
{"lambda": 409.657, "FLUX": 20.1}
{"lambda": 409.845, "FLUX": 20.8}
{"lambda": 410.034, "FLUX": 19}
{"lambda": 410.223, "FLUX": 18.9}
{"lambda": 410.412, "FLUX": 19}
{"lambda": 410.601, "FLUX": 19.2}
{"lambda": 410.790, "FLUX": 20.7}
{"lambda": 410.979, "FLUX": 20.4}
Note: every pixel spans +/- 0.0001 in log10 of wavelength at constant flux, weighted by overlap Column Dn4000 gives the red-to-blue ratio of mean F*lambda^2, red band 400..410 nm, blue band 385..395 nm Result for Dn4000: 1.11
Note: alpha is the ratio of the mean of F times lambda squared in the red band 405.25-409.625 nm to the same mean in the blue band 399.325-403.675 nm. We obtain 1.05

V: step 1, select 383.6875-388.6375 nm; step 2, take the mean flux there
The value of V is 20.4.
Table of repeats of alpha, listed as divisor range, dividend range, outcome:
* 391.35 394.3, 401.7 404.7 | 1.20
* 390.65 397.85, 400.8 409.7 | 1.18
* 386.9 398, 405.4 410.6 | 1.18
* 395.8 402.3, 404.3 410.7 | 1.09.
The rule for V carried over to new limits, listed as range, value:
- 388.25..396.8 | 18.4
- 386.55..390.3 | 20.4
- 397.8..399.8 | 19.8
